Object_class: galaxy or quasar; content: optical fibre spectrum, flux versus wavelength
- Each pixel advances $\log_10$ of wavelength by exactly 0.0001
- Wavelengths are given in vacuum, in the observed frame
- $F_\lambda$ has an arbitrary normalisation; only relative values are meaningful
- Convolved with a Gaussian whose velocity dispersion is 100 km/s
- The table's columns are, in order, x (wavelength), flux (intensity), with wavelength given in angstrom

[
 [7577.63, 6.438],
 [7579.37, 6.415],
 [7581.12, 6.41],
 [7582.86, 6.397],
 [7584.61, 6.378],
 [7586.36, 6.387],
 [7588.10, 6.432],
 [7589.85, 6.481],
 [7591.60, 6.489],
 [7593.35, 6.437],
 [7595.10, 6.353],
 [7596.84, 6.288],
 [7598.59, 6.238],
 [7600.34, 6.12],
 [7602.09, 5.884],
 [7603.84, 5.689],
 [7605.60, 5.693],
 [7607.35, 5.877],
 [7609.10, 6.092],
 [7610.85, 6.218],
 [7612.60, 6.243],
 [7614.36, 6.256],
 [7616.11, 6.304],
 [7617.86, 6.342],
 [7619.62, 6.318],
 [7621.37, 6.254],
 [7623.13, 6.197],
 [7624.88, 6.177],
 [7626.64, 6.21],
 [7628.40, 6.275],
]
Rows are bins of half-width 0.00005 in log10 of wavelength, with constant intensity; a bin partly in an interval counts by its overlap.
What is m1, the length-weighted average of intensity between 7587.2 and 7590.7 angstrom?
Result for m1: 6.46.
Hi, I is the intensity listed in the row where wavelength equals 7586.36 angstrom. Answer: 6.387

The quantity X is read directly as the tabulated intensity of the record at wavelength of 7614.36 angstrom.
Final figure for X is 6.256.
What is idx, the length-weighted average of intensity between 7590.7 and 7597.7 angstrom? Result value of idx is 6.4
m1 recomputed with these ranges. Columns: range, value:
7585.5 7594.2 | 6.45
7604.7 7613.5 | 6.02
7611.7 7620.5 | 6.29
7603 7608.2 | 5.74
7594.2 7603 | 6.18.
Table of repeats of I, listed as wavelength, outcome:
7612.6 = 6.243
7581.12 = 6.41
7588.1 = 6.432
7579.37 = 6.415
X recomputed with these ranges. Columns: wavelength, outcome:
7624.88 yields 6.177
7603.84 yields 5.689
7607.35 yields 5.877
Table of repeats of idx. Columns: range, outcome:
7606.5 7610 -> 5.99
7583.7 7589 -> 6.4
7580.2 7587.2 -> 6.39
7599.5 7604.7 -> 5.9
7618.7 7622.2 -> 6.29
